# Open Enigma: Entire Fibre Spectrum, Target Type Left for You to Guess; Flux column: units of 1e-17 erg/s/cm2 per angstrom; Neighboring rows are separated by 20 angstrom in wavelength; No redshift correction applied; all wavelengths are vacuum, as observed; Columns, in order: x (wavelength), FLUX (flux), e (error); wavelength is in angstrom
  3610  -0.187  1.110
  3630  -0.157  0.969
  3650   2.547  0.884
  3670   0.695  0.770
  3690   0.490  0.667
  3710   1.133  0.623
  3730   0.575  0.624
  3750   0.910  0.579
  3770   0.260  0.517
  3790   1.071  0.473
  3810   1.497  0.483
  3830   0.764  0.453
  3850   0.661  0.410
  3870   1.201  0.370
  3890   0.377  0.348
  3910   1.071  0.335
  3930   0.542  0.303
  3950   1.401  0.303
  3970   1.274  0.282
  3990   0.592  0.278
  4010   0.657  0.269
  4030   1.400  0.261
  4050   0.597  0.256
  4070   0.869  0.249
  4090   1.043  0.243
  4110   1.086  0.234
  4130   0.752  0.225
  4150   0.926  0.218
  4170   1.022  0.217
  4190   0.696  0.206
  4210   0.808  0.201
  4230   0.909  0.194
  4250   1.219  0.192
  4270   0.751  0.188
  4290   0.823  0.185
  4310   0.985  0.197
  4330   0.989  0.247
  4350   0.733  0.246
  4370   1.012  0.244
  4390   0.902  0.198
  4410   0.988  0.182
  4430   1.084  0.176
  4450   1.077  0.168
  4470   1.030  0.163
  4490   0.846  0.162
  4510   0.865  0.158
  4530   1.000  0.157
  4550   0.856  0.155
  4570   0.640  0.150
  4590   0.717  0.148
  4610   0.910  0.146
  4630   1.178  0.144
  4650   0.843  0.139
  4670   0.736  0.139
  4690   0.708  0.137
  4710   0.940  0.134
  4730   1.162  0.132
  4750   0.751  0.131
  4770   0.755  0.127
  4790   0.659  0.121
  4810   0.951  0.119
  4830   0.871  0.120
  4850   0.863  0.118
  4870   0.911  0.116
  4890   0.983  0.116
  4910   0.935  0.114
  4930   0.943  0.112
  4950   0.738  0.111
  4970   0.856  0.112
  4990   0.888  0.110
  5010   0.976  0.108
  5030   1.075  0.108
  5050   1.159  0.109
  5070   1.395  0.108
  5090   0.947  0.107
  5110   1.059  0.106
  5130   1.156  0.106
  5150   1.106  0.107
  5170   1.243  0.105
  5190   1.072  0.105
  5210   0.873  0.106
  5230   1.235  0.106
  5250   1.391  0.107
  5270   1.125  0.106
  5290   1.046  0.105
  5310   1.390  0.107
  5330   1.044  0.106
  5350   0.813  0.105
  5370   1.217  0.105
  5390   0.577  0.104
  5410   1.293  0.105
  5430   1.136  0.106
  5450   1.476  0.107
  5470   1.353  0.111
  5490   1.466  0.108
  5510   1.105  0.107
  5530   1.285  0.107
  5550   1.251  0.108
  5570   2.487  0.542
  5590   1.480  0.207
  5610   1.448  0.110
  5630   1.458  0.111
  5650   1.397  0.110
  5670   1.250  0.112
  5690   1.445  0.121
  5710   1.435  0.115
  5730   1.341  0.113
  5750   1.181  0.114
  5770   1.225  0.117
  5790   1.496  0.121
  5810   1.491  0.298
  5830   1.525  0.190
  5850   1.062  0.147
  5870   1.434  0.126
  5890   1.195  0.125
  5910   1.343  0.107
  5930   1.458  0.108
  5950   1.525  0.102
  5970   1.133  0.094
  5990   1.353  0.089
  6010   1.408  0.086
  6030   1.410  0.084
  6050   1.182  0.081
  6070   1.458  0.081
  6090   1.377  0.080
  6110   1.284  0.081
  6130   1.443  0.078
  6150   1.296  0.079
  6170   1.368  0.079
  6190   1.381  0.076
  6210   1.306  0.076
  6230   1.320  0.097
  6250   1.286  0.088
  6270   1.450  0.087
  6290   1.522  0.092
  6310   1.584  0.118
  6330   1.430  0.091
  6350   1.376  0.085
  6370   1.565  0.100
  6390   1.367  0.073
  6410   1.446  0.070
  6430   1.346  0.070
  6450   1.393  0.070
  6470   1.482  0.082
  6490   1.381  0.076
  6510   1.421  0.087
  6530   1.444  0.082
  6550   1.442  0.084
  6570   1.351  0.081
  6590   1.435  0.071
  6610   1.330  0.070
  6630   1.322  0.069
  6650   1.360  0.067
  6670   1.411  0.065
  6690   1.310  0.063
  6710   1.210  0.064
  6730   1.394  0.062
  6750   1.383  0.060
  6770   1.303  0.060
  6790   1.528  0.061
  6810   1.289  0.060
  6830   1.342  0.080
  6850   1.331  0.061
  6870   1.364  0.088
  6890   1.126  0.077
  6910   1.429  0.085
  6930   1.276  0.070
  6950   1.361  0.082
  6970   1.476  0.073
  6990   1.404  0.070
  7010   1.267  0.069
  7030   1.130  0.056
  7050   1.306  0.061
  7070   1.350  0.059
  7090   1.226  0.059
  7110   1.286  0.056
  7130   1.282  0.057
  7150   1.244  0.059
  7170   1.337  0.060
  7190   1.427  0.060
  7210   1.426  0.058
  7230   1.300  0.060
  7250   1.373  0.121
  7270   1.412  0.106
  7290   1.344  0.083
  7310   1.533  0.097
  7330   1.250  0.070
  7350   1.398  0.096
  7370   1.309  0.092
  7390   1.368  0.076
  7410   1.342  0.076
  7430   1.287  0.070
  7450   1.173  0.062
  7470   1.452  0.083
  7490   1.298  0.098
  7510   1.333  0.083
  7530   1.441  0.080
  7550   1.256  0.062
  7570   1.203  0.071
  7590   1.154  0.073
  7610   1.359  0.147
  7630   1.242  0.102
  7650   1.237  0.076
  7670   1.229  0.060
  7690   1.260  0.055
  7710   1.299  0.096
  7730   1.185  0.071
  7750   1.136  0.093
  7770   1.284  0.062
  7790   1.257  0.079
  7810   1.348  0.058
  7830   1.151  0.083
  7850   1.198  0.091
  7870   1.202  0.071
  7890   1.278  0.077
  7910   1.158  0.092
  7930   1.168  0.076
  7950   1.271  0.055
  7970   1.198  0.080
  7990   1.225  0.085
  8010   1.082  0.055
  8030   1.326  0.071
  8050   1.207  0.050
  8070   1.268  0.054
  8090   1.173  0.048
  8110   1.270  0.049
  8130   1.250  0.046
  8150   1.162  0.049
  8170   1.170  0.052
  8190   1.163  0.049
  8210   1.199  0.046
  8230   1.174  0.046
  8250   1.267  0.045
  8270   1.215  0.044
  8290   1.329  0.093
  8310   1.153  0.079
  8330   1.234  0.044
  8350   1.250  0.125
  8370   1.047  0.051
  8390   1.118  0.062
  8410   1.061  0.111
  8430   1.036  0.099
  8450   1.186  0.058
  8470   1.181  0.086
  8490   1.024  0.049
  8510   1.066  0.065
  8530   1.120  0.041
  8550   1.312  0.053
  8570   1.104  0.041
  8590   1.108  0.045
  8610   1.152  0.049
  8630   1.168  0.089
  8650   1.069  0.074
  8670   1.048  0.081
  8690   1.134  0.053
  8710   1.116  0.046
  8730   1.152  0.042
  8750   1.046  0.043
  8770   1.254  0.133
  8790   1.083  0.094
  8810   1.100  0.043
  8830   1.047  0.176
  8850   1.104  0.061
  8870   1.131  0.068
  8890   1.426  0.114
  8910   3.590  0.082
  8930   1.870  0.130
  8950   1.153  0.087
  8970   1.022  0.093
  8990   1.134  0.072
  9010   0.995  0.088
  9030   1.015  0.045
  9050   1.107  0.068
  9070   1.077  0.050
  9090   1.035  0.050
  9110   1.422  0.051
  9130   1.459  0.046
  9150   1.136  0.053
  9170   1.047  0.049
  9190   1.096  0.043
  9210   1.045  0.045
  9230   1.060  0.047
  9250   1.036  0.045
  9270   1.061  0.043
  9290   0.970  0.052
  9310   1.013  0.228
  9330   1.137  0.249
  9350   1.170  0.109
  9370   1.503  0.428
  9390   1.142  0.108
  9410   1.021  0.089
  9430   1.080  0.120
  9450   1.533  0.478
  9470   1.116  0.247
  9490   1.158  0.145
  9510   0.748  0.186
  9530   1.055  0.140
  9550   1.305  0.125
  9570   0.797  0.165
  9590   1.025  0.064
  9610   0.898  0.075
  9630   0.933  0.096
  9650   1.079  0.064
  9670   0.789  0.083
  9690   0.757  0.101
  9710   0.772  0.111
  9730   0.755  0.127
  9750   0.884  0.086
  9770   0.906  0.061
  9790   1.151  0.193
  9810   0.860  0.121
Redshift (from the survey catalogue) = 0.357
